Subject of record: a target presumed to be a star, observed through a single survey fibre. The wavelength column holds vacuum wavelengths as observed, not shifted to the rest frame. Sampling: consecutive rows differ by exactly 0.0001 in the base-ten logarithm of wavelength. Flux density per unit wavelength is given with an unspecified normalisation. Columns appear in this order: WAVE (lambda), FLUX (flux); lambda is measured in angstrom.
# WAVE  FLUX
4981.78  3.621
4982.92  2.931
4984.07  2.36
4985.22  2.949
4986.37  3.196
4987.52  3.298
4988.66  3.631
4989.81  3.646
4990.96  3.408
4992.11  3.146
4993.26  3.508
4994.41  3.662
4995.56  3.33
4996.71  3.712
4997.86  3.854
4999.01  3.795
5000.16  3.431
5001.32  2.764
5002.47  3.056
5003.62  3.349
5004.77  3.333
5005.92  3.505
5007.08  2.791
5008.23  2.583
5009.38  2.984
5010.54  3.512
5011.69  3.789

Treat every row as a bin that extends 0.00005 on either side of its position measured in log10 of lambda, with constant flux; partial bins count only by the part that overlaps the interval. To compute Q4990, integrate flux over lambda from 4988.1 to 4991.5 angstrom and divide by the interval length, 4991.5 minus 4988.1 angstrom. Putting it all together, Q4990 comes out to 3.56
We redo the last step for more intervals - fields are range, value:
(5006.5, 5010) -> 2.79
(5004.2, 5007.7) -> 3.2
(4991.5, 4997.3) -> 3.47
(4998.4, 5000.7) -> 3.62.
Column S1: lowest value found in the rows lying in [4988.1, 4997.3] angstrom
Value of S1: 3.146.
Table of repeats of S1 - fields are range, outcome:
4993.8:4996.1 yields 3.33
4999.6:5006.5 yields 2.764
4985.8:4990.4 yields 3.196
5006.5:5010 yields 2.583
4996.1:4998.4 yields 3.712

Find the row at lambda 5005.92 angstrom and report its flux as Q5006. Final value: 3.505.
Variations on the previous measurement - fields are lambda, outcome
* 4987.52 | 3.298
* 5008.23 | 2.583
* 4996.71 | 3.712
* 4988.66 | 3.631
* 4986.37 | 3.196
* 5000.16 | 3.431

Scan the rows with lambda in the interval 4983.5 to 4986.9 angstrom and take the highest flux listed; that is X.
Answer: 3.196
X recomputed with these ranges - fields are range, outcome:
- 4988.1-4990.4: 3.646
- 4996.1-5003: 3.854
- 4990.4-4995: 3.662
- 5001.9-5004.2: 3.349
